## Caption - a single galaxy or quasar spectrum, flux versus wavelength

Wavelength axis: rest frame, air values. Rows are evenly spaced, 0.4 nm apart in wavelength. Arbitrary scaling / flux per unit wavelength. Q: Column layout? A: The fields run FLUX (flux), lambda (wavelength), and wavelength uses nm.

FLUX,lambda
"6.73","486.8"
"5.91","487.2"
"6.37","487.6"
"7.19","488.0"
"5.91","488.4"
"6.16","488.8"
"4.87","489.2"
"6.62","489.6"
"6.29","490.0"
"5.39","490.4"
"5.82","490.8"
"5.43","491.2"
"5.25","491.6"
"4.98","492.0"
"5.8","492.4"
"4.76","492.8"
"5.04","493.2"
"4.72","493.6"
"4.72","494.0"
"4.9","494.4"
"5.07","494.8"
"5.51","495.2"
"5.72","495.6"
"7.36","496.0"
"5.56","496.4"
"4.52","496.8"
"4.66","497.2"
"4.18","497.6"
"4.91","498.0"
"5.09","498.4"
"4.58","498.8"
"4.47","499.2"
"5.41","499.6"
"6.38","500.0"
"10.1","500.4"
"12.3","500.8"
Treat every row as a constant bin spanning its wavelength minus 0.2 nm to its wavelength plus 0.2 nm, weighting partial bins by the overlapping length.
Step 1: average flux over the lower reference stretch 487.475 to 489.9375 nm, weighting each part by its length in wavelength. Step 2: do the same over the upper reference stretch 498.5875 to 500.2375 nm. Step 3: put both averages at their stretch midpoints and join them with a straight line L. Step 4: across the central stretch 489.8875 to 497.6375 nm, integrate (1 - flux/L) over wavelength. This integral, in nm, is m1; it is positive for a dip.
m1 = 0.645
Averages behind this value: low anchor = 6.19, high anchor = 5.32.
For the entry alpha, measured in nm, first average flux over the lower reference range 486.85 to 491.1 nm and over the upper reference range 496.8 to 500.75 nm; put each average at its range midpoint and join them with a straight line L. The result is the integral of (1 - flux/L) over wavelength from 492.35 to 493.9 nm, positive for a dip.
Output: 0.25 nm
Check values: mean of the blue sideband 6.06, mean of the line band 4.99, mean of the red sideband 5.74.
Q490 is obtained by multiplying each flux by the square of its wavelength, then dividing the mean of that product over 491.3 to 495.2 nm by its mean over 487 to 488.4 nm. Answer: 0.8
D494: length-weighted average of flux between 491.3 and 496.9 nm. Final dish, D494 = 5.3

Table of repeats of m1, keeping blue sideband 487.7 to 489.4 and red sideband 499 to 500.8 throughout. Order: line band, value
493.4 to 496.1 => 0.54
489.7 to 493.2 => 0.48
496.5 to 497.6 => 0.37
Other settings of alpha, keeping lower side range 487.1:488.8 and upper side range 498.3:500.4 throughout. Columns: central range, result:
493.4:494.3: 0.19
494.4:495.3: 0.11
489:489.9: 0.06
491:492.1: 0.16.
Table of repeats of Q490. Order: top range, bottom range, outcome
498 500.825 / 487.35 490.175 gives 1.08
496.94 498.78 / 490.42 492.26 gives 0.89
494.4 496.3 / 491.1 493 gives 1.12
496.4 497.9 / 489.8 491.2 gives 0.82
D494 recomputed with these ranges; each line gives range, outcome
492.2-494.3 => 5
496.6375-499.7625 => 4.72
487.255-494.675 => 5.57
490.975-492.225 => 5.24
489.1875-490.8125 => 5.9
